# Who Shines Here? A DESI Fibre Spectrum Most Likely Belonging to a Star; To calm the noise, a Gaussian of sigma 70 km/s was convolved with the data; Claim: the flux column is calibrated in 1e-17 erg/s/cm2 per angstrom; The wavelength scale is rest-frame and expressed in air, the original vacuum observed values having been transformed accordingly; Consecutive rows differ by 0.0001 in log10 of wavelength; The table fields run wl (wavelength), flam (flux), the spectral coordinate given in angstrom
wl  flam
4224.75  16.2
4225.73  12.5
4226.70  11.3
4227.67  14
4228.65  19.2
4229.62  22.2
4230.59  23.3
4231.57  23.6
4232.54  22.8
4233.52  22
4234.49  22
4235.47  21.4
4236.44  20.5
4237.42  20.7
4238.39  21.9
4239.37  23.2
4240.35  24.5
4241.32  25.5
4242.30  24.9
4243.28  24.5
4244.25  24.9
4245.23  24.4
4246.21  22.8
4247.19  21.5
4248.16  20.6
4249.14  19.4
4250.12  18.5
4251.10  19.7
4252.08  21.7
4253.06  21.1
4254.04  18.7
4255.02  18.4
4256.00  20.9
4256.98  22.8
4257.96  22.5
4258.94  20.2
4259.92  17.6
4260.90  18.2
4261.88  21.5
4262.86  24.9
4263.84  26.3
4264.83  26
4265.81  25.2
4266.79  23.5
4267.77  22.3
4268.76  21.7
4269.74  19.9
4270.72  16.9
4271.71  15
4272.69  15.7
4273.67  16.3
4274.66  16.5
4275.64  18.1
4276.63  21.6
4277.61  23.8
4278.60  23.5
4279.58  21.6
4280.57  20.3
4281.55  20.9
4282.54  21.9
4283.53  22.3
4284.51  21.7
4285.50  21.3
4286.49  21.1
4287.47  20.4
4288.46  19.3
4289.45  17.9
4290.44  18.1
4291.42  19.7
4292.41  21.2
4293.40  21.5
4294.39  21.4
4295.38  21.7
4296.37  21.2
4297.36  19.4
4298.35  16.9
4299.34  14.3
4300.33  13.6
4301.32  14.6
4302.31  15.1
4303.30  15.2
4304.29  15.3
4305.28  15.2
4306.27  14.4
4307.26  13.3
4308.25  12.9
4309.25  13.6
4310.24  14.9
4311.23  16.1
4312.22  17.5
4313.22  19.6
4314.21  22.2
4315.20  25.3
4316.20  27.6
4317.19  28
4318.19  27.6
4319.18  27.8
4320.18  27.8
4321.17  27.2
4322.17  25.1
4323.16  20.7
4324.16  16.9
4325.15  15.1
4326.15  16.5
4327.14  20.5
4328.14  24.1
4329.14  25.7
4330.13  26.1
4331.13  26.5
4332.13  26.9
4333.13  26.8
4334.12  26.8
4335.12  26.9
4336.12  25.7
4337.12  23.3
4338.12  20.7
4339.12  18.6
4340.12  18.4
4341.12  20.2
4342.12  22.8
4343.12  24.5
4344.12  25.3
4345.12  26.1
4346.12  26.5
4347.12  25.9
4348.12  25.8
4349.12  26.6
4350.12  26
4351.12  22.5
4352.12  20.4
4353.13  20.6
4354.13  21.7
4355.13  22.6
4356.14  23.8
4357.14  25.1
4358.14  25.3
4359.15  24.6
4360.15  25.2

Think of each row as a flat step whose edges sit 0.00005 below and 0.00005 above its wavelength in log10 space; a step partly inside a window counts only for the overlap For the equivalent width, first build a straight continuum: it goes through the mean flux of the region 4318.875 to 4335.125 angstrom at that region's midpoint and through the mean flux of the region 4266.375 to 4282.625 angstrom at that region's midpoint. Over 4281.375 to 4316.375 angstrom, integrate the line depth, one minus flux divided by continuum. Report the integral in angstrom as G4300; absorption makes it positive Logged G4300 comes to 5.2 angstrom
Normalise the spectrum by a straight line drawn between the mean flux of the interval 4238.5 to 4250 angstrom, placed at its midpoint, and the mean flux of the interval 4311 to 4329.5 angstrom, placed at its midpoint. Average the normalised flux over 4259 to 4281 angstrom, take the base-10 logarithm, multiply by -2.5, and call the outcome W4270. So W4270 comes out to 0.11 mag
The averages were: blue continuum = 23.1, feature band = 20.7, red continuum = 22.8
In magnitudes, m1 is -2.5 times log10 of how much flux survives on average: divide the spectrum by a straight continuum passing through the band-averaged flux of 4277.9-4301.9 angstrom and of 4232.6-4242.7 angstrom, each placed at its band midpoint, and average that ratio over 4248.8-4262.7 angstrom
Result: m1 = 0.08 mag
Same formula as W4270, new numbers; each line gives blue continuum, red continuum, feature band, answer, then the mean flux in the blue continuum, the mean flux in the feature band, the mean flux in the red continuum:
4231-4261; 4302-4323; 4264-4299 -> 0.02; 21.7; 20.5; 20.1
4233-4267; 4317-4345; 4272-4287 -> 0.11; 22.1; 20.4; 23.6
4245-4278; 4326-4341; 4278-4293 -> 0.05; 20.7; 20.8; 23.6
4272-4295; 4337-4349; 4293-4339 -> 0.06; 20.2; 20.8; 23.3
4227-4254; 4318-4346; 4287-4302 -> 0.22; 21.8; 18.7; 23.6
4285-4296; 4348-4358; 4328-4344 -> -0.07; 20.3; 24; 23.5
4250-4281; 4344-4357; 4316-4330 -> -0.03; 20.7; 23.6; 24.1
